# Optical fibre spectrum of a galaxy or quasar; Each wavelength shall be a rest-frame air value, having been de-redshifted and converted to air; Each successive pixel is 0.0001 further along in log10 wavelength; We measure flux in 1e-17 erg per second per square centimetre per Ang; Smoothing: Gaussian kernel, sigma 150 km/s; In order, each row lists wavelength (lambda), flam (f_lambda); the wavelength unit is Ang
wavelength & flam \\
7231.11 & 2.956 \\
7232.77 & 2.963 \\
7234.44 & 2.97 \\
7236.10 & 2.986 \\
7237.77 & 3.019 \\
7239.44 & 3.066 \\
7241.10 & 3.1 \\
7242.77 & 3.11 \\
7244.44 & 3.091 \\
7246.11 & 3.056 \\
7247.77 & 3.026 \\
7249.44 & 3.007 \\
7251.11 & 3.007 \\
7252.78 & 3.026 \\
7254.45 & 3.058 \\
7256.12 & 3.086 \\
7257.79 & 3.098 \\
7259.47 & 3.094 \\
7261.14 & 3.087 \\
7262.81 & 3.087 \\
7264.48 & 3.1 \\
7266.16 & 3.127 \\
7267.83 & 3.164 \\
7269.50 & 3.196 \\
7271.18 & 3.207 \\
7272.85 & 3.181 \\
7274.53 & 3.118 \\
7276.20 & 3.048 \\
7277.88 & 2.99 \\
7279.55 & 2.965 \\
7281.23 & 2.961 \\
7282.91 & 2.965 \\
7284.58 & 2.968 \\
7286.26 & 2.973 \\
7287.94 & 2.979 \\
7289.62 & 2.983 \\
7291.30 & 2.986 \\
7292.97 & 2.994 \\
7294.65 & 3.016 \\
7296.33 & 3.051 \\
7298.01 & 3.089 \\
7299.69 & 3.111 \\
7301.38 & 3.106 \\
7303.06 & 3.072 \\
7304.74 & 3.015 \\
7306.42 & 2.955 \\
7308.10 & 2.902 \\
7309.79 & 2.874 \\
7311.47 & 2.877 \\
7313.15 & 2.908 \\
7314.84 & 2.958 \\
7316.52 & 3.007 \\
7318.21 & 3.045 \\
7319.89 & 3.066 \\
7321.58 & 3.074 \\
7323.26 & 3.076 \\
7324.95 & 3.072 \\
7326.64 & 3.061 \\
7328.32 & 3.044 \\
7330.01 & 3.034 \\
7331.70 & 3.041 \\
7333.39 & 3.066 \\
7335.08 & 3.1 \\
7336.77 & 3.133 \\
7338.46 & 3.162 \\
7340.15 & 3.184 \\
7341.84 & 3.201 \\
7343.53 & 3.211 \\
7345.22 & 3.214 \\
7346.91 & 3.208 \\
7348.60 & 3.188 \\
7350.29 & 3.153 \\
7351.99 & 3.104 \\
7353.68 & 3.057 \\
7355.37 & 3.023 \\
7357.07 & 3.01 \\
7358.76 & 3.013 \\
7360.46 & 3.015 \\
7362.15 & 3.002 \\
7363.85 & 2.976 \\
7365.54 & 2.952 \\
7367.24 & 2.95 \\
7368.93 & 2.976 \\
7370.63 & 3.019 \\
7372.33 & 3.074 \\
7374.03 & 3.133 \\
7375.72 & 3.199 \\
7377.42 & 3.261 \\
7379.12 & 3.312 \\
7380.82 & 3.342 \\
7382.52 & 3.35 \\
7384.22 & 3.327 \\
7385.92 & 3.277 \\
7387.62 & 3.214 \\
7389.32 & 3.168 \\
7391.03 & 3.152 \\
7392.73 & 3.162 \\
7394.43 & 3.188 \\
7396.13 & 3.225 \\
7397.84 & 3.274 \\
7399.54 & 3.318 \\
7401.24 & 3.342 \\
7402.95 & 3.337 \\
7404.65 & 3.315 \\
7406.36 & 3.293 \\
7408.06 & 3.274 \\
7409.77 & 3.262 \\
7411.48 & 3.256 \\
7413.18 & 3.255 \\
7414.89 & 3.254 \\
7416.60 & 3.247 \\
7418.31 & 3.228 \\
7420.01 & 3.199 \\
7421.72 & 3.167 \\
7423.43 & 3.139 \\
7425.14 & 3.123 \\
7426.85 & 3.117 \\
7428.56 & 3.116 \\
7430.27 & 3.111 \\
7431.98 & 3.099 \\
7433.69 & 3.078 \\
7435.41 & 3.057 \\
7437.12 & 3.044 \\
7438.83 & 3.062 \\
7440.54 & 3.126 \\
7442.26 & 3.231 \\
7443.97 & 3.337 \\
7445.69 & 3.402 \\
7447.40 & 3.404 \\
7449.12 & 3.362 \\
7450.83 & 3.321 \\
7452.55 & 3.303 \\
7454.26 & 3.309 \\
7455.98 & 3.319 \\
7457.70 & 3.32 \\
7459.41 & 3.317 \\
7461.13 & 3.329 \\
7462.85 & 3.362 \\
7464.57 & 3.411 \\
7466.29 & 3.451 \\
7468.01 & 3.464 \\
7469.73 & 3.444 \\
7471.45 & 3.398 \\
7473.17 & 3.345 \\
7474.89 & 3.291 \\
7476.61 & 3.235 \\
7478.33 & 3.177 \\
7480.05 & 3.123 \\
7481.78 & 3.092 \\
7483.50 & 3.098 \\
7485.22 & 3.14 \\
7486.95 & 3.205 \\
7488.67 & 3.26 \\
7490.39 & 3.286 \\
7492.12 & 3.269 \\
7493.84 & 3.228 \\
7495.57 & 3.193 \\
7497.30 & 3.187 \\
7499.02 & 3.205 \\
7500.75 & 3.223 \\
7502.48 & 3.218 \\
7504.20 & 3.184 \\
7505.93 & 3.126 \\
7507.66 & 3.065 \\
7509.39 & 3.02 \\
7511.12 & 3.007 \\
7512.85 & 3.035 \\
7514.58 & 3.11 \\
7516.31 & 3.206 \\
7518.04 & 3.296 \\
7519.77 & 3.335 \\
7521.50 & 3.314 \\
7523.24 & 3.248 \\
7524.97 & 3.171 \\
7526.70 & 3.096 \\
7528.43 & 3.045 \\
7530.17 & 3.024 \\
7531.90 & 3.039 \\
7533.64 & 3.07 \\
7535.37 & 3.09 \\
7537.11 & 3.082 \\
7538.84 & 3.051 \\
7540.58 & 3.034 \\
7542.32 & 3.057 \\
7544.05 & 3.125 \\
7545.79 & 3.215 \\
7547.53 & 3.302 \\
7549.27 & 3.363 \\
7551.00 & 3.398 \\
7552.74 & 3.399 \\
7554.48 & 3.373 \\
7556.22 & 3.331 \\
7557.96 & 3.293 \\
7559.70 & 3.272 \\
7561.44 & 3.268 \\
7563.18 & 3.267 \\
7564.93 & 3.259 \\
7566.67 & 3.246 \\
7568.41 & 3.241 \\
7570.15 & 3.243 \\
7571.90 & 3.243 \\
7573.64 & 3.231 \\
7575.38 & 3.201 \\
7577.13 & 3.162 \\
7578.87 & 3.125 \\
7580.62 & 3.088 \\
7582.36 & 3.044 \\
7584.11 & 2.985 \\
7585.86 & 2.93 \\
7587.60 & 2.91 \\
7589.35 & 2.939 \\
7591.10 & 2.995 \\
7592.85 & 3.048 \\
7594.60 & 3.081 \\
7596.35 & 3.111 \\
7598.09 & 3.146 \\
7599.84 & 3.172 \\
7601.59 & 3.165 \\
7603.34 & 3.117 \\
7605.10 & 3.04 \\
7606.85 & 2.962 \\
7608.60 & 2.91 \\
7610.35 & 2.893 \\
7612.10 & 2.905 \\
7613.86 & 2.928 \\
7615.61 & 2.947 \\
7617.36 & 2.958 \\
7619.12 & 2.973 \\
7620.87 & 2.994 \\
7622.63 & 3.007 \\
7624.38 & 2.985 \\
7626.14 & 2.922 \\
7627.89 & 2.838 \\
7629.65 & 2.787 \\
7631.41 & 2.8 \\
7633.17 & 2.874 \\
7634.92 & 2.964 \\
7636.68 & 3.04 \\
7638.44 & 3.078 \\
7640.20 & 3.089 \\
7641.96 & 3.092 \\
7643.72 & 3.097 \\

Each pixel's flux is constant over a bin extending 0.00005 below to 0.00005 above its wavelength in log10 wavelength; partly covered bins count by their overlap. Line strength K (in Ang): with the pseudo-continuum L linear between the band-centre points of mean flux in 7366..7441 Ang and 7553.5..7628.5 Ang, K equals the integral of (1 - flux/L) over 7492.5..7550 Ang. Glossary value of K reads -0.45 Ang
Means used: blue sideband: 3.19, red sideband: 3.09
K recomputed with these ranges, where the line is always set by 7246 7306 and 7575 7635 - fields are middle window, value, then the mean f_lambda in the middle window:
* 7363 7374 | 0.1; 3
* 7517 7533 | -0.9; 3.17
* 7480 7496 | -0.9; 3.19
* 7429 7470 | -3.4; 3.27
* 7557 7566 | -0.8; 3.27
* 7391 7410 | -1.5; 3.27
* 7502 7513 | -0.3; 3.09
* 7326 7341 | -0.2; 3.09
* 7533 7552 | -1.0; 3.17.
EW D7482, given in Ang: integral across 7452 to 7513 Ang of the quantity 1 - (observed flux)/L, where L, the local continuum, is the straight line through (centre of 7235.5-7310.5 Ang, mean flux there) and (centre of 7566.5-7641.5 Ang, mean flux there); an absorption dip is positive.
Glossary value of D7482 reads -4.1 Ang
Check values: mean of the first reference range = 3.05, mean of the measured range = 3.24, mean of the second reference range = 3.03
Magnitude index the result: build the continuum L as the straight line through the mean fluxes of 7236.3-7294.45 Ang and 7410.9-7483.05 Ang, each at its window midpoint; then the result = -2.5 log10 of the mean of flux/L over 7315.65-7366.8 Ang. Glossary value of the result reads 0.02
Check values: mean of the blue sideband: 3.06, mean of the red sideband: 3.25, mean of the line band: 3.08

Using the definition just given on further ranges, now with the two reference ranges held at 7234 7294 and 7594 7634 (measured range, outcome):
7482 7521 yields -0.06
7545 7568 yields -0.11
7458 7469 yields -0.13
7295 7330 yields 0.01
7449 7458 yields -0.11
